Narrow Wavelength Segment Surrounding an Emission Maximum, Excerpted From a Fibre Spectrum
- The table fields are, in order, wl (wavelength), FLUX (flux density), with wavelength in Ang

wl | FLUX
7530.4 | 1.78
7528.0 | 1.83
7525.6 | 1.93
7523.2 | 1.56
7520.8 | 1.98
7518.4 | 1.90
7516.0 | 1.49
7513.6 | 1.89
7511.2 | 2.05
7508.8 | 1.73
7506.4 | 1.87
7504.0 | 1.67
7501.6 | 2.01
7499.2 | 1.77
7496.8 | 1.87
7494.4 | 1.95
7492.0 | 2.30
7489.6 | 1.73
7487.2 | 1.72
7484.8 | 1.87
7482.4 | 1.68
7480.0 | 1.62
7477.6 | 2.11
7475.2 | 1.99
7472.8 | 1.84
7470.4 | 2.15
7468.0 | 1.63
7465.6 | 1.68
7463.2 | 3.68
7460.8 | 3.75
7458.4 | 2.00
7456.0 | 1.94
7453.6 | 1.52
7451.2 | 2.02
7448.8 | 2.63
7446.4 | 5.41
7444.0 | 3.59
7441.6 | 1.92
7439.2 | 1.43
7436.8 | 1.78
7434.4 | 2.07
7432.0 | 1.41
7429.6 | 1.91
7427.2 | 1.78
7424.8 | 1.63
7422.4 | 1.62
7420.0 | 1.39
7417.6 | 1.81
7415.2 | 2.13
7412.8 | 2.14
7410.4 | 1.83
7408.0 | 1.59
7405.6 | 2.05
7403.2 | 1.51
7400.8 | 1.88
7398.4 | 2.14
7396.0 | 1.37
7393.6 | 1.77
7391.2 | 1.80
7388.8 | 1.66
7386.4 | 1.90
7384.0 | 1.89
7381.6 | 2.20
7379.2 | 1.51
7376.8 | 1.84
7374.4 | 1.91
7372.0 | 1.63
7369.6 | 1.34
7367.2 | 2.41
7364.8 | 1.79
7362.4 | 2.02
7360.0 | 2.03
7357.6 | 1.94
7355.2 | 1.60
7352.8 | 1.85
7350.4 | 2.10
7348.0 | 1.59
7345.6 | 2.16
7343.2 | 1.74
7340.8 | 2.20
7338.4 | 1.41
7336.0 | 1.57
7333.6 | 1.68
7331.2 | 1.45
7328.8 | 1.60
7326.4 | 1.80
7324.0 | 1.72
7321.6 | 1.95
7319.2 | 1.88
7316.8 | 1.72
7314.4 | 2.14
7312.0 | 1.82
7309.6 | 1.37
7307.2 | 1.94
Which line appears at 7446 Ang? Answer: [S II]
